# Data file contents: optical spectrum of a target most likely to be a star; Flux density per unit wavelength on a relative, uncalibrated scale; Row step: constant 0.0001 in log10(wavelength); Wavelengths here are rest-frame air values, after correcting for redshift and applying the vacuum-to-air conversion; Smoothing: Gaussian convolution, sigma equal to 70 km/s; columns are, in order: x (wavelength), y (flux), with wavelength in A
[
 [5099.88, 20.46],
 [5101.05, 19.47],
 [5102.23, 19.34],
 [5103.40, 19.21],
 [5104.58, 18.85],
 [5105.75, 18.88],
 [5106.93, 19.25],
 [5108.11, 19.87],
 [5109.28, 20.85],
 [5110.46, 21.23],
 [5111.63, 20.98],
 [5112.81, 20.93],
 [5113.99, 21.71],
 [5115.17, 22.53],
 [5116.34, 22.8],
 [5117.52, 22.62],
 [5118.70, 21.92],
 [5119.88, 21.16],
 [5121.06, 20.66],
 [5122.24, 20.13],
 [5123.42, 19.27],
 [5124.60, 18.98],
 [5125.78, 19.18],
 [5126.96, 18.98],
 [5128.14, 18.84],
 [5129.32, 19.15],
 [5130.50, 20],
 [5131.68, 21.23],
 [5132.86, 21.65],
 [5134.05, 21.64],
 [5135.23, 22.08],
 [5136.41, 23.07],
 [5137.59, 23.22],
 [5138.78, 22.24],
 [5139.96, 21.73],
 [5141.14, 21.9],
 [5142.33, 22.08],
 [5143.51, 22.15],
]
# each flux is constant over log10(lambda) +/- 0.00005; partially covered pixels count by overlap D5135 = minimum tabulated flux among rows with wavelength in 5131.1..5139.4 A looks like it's 21.23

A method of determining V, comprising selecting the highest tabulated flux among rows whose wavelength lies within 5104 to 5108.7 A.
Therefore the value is 19.87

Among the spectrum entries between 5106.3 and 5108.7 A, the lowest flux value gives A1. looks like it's 19.25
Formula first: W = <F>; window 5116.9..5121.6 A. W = 21.6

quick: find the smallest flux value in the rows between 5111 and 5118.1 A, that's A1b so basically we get 20.93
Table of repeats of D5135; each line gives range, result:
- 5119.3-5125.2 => 18.98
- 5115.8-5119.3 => 21.92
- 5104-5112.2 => 18.85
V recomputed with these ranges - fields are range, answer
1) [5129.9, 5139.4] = 23.22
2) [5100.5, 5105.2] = 19.47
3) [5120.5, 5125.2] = 20.66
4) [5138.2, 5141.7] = 22.24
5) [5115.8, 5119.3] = 22.8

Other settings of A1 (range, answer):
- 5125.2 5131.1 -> 18.84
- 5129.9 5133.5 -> 20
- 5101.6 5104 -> 19.21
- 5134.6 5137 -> 22.08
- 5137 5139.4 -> 22.24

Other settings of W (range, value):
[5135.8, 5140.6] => 22.6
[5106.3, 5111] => 20.3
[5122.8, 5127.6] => 19.1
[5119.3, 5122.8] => 20.6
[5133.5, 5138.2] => 22.5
